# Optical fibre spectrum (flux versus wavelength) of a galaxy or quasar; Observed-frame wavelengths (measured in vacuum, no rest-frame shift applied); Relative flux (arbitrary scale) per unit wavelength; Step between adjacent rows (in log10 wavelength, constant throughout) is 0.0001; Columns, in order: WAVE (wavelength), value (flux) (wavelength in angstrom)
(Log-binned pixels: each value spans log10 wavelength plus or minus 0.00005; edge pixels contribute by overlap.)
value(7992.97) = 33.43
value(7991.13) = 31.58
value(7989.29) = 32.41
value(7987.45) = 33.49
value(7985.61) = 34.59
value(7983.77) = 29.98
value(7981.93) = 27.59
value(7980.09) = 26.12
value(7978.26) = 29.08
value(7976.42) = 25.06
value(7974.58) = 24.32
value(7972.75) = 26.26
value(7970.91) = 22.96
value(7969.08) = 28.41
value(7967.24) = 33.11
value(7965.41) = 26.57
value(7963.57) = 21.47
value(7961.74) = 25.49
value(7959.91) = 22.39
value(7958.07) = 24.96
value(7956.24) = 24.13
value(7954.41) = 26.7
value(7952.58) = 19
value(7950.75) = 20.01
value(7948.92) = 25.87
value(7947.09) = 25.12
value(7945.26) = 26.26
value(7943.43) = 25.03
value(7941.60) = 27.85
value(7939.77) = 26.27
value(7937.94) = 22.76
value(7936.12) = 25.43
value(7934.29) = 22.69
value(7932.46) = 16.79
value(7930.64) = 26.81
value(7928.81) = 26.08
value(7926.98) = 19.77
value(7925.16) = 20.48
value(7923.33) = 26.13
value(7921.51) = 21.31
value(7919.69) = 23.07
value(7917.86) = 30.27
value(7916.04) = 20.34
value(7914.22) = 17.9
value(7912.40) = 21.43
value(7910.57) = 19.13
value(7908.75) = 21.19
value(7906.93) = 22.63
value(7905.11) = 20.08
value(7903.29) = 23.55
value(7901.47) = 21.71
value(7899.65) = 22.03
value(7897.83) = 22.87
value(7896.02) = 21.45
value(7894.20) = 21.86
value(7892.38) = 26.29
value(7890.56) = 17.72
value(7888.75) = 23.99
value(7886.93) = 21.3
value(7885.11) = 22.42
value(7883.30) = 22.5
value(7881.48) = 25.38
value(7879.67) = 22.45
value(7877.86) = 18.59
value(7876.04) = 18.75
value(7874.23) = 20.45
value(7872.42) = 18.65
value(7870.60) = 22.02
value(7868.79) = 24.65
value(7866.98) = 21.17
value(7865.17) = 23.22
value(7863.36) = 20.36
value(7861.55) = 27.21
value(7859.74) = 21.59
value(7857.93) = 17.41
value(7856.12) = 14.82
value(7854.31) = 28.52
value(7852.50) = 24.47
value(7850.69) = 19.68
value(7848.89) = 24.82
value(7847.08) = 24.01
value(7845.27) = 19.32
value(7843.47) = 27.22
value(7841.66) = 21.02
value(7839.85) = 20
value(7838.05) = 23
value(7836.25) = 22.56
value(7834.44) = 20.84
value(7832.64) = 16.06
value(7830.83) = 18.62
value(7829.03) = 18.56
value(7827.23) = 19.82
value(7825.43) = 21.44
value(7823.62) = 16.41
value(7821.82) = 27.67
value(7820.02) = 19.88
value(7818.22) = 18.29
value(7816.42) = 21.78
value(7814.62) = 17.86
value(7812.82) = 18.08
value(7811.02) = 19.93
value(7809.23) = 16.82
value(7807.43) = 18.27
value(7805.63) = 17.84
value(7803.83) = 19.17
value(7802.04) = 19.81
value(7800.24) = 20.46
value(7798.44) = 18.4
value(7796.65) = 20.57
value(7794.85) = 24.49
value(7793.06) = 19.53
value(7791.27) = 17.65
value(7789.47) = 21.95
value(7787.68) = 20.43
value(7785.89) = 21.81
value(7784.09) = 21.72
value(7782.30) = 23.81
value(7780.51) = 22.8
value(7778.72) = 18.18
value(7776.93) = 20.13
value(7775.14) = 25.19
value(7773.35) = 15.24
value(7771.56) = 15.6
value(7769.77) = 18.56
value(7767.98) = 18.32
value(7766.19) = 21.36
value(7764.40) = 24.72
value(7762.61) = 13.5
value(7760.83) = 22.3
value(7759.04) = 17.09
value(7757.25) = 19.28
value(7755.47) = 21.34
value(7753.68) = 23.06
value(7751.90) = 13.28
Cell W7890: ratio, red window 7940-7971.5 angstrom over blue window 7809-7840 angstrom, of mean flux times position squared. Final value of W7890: 1.30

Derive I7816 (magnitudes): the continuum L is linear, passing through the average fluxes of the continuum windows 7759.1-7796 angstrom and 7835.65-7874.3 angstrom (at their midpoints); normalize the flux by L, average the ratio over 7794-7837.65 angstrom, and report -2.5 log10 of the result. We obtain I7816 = 0.08 mag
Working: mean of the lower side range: 20.3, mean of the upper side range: 22.1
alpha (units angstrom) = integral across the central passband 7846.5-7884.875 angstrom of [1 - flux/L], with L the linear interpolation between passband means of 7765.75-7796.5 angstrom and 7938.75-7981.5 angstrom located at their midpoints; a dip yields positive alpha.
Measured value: 1.3 angstrom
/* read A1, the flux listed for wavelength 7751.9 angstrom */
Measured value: 13.28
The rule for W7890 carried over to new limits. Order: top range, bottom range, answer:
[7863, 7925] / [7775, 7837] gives 1.12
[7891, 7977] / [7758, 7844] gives 1.22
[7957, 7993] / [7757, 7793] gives 1.46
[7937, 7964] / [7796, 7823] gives 1.28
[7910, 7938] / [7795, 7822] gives 1.19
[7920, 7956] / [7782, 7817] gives 1.23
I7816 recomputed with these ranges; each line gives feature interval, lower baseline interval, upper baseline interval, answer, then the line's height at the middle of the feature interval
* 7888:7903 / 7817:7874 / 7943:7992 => 0.06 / 23.5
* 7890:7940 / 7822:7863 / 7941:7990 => 0.09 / 24.3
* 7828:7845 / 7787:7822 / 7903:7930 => -0.02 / 20.5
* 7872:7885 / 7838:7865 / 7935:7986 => 0.10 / 23.1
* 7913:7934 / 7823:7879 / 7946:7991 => 0.09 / 24.5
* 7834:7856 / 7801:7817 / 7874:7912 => -0.13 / 20.1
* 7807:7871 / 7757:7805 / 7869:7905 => 0.00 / 21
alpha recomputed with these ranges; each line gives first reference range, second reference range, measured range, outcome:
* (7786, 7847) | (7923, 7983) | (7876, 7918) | 1.9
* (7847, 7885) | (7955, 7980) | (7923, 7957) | 1.2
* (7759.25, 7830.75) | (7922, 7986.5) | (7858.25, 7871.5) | -0.3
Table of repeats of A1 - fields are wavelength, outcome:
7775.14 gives 25.19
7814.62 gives 17.86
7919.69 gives 23.07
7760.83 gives 22.3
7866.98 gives 21.17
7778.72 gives 18.18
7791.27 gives 17.65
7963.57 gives 21.47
